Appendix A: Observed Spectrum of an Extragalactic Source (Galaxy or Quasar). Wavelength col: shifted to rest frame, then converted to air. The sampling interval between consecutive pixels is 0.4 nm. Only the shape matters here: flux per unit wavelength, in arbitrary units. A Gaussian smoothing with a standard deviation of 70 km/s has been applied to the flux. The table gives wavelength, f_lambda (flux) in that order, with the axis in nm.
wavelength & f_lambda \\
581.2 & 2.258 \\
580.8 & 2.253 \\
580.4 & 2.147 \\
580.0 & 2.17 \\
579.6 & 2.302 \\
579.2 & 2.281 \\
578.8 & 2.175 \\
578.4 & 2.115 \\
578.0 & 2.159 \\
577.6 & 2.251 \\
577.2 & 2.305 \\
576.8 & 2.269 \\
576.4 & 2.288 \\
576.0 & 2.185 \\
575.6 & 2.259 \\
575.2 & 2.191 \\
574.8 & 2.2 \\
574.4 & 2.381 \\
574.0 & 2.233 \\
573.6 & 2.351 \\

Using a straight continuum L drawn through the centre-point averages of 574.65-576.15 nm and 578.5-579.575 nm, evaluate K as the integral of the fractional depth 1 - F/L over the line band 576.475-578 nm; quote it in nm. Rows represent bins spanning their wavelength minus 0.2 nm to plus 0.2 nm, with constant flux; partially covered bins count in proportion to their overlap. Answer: -0.03 nm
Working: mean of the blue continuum 2.21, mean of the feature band 2.26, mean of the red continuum 2.23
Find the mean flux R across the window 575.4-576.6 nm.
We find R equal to 2.24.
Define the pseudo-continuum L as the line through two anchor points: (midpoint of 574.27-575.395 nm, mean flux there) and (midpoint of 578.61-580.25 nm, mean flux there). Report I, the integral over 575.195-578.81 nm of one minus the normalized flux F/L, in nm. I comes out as 0.027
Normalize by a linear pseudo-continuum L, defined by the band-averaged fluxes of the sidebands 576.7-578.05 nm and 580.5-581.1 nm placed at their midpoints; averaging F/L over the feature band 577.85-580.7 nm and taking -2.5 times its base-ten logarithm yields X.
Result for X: 0.02 mag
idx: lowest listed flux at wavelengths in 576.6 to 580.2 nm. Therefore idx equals 2.115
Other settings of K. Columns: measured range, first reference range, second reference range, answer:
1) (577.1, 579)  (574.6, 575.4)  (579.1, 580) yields 0.040 nm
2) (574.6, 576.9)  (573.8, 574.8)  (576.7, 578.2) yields 0.037 nm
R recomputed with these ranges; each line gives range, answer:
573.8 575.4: 2.25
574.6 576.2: 2.21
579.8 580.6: 2.16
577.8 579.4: 2.18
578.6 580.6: 2.22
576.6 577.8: 2.27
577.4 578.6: 2.18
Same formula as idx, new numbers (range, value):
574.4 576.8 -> 2.185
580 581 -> 2.147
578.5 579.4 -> 2.175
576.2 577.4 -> 2.269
